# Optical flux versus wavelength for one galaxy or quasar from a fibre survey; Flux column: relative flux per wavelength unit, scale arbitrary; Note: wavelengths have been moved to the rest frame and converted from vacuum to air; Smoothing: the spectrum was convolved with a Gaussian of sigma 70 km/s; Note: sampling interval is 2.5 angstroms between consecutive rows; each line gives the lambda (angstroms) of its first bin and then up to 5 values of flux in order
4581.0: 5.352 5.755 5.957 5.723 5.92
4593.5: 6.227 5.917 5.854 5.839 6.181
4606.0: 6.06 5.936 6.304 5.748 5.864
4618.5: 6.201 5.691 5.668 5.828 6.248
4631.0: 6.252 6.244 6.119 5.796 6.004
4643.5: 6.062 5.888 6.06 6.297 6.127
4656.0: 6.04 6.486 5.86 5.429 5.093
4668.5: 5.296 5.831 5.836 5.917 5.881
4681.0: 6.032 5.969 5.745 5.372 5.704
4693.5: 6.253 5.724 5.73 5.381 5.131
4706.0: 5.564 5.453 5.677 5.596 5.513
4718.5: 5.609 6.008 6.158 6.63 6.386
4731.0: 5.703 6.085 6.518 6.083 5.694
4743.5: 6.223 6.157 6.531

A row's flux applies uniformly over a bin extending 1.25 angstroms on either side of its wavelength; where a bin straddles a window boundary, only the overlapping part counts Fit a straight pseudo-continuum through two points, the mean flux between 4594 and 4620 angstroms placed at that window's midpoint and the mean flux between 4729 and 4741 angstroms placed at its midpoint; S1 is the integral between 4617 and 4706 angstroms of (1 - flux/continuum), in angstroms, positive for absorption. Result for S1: 2.50 angstroms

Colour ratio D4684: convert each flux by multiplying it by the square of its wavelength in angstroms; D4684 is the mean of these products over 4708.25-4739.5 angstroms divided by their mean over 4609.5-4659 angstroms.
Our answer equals 1.03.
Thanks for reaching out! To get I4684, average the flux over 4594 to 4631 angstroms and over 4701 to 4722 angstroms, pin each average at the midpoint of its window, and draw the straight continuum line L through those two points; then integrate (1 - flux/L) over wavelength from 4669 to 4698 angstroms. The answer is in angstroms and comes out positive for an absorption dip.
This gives -0.8 angstroms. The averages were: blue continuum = 5.97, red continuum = 5.55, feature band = 5.83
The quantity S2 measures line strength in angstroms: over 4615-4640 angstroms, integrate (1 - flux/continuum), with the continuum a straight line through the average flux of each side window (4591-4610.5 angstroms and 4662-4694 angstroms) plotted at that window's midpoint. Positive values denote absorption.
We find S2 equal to -0.4 angstroms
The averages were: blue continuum 6.01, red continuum 5.71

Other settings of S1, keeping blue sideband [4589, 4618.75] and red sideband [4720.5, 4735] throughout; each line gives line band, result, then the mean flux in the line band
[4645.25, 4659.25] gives -0.2 angstroms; 6.15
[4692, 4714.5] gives 1.9 angstroms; 5.61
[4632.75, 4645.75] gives 0.0 angstroms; 6.03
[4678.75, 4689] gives 0.5 angstroms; 5.82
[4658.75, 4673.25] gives 1.2 angstroms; 5.59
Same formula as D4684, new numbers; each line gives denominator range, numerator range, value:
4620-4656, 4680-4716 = 0.96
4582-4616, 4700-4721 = 0.97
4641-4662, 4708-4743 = 1.01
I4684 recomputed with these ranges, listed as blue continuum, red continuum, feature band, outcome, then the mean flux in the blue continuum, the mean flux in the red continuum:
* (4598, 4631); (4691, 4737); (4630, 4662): -0.9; 5.97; 5.83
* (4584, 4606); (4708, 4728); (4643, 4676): 0.2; 5.95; 5.87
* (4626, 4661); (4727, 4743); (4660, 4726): 4.3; 6.1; 6.09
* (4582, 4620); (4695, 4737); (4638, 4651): -0.2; 5.96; 5.81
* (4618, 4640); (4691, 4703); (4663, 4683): 0.5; 6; 5.72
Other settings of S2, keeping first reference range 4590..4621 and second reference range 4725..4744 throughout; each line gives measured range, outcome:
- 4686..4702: 1.05 angstroms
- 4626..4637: -0.27 angstroms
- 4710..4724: 0.90 angstroms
